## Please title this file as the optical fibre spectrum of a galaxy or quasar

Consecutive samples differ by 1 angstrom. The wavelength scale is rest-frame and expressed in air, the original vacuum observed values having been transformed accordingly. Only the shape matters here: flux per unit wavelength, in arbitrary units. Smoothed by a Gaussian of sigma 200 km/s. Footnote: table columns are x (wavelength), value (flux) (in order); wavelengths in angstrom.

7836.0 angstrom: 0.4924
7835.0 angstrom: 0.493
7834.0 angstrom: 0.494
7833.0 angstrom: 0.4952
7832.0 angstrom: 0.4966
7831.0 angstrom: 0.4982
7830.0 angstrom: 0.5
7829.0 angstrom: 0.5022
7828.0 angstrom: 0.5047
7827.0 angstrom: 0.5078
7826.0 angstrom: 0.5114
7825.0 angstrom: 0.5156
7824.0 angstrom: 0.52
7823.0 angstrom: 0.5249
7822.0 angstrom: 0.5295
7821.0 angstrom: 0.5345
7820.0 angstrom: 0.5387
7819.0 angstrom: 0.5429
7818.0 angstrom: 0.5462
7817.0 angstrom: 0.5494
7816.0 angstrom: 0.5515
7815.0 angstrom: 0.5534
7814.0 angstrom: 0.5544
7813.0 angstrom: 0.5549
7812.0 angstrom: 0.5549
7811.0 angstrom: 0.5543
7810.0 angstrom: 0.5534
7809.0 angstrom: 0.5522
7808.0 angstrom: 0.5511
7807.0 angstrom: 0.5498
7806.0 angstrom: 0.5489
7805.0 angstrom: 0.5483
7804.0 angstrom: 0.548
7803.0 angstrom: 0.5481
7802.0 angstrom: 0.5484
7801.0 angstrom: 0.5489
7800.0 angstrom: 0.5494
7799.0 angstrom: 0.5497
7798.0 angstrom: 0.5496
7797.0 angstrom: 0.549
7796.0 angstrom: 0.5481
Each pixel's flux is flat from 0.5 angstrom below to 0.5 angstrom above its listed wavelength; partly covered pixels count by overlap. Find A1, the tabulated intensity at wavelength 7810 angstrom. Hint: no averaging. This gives 0.5534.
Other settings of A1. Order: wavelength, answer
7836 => 0.4924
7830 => 0.5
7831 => 0.4982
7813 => 0.5549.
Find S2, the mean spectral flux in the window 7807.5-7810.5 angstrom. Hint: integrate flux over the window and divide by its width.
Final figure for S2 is 0.552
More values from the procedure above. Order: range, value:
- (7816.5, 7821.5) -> 0.542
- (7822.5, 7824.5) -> 0.522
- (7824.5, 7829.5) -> 0.508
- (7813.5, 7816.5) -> 0.553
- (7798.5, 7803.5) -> 0.549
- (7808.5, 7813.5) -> 0.554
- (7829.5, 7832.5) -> 0.498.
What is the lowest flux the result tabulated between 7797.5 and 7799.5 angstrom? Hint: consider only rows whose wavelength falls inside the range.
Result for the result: 0.5496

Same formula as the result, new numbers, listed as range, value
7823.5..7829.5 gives 0.5022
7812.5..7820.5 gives 0.5387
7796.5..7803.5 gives 0.5481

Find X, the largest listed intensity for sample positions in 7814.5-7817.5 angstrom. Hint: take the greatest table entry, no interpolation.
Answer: 0.5534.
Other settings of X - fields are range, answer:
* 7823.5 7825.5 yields 0.52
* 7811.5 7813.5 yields 0.5549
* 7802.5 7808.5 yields 0.5511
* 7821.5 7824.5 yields 0.5295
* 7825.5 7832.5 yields 0.5114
